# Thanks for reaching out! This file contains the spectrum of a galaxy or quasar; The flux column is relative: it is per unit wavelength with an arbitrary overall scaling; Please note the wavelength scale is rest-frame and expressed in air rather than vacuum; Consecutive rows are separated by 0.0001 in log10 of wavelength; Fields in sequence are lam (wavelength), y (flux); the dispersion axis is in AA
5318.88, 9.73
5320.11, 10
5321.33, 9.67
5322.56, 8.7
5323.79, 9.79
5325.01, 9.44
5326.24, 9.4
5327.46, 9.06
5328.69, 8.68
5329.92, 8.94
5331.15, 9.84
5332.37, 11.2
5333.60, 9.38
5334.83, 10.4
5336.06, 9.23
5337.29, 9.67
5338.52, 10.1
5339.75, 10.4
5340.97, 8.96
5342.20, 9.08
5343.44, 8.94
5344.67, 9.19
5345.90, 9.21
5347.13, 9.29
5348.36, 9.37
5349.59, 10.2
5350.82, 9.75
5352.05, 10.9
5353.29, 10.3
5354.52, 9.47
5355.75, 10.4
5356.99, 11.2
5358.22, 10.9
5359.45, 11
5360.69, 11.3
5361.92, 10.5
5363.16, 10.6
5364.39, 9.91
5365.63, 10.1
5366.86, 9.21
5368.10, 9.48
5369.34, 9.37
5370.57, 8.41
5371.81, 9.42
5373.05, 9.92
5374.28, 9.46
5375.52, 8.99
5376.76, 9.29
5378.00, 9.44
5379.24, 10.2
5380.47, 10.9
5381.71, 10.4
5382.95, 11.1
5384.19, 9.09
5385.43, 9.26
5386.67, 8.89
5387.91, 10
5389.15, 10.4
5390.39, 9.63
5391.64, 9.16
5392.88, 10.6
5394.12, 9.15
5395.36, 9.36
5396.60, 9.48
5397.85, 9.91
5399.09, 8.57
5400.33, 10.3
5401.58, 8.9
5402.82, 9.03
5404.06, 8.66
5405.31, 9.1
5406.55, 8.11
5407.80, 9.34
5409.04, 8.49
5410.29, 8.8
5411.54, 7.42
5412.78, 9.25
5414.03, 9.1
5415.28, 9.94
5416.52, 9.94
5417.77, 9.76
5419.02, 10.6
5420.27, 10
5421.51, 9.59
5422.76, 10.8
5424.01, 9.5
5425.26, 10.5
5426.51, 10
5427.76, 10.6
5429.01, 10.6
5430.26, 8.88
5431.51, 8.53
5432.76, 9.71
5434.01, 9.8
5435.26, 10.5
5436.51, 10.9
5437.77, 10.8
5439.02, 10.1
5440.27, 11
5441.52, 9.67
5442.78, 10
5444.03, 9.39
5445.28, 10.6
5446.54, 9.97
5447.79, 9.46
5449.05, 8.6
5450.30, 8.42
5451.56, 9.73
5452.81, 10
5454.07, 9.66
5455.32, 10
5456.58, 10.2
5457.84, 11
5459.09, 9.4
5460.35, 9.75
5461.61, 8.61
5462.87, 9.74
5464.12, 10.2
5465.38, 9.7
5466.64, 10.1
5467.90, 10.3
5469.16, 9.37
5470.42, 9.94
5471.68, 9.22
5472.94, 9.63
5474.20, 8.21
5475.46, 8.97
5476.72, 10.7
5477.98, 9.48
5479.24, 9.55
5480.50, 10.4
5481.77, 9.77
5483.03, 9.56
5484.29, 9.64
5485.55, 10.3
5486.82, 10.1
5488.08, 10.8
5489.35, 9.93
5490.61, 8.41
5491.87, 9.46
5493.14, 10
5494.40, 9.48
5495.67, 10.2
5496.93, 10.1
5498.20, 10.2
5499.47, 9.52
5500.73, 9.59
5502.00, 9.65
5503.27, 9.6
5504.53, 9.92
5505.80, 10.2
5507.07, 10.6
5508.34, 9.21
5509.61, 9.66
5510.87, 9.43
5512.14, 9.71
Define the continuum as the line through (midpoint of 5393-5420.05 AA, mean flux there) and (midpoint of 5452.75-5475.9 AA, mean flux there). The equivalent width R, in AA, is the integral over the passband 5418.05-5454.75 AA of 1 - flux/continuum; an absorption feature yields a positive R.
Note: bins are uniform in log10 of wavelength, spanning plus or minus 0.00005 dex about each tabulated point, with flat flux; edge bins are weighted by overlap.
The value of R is -1.8 AA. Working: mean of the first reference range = 9.24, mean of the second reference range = 9.68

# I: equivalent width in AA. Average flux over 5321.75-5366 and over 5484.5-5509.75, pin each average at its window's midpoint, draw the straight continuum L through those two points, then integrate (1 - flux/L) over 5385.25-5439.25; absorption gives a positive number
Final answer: 1.4 AA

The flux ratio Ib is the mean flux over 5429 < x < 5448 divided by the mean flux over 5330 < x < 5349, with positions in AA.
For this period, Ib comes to 1.04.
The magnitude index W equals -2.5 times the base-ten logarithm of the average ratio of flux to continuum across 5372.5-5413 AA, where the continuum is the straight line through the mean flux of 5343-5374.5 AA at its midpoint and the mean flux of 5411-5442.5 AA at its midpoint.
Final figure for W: 0.06 mag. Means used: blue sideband 9.93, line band 9.41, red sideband 9.91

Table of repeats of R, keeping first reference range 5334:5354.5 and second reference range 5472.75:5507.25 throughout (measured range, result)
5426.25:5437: -0.2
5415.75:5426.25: -0.4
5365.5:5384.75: 0.1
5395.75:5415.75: 1.4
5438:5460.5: -0.2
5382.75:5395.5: 0.1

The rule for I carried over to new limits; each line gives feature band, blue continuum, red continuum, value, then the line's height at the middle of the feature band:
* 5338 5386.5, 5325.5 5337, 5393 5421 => -2.15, 9.44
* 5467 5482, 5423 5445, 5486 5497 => 0.39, 9.89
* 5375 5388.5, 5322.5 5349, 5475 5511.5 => -0.29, 9.58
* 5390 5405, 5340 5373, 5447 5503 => 0.65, 9.81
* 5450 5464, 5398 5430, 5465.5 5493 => -0.15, 9.63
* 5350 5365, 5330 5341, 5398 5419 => -1.31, 9.67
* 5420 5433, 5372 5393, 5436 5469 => -0.05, 9.84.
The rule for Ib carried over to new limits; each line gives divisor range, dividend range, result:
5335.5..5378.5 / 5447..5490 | 0.99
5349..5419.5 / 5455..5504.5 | 1.01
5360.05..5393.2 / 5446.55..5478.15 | 0.98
